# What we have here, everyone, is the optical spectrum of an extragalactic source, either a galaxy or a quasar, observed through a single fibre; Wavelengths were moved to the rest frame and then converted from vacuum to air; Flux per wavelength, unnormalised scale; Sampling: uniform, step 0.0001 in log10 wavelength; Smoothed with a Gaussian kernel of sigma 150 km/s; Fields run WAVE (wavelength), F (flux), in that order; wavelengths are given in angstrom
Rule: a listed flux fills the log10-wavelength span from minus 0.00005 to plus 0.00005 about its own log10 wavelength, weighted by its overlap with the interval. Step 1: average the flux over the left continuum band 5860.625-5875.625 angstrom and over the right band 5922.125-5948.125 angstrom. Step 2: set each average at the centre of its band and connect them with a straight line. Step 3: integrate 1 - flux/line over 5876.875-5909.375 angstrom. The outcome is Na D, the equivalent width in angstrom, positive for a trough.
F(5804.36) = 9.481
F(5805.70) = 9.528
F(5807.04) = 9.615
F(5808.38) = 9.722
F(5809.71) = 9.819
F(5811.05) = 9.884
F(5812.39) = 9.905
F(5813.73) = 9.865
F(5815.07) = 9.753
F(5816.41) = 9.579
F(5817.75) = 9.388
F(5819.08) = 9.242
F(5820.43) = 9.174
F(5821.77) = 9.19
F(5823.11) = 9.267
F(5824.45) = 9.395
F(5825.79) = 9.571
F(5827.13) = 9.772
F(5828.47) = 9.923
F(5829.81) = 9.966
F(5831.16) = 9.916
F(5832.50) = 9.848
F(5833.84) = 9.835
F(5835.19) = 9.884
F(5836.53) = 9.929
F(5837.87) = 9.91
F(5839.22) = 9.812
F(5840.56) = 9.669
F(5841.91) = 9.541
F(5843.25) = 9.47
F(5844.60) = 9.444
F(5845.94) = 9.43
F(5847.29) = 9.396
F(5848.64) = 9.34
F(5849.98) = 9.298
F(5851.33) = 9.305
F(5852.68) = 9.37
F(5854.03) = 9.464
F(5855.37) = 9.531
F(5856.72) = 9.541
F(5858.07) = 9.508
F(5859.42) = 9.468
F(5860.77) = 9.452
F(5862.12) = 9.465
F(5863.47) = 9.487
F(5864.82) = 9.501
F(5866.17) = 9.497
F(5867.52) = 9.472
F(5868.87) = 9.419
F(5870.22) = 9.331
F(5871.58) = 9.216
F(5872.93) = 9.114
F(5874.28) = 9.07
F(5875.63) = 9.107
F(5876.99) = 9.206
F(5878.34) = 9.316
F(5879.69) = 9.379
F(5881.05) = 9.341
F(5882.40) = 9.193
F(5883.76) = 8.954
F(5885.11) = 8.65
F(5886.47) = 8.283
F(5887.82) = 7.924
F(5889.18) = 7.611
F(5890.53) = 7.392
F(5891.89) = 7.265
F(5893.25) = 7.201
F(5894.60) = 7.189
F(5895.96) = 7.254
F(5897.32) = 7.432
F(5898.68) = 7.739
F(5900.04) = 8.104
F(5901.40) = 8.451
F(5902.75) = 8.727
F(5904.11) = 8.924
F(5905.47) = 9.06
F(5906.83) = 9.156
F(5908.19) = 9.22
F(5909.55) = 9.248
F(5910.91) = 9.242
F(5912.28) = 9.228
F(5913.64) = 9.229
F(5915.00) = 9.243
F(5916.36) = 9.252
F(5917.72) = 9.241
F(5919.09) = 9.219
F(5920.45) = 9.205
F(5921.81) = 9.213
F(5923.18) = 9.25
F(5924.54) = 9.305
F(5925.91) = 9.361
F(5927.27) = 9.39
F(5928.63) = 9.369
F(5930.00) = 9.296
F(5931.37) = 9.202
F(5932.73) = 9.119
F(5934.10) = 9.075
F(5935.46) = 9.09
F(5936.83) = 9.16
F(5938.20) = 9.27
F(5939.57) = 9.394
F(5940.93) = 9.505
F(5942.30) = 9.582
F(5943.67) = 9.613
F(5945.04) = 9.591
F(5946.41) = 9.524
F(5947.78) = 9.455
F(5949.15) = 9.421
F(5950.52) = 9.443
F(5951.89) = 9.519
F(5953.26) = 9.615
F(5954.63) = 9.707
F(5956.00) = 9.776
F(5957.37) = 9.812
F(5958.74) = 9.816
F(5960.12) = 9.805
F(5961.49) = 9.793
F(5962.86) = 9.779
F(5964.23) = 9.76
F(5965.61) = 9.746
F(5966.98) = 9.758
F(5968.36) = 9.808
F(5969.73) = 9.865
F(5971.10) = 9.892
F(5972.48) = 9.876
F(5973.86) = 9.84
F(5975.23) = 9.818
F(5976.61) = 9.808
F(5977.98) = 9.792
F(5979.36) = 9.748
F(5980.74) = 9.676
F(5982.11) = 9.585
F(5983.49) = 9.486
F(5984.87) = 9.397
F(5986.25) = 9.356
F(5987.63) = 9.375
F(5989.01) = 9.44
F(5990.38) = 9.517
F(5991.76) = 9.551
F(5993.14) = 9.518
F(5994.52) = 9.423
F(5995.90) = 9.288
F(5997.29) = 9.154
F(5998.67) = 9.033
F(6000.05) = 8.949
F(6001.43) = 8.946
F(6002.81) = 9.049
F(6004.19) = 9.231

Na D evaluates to 3.4 angstrom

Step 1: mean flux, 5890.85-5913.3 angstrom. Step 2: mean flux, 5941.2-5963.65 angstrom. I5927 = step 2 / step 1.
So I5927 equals 1.16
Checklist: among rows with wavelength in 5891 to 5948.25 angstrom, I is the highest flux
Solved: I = 9.613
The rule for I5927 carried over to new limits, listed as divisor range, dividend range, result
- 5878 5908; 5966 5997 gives 1.16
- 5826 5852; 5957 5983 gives 1.01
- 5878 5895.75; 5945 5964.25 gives 1.17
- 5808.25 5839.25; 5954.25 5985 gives 1.01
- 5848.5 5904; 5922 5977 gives 1.08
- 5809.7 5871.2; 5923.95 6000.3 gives 1.00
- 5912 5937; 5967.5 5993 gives 1.05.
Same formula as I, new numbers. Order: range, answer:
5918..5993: 9.892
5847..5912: 9.541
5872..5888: 9.379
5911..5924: 9.252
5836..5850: 9.929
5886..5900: 8.283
